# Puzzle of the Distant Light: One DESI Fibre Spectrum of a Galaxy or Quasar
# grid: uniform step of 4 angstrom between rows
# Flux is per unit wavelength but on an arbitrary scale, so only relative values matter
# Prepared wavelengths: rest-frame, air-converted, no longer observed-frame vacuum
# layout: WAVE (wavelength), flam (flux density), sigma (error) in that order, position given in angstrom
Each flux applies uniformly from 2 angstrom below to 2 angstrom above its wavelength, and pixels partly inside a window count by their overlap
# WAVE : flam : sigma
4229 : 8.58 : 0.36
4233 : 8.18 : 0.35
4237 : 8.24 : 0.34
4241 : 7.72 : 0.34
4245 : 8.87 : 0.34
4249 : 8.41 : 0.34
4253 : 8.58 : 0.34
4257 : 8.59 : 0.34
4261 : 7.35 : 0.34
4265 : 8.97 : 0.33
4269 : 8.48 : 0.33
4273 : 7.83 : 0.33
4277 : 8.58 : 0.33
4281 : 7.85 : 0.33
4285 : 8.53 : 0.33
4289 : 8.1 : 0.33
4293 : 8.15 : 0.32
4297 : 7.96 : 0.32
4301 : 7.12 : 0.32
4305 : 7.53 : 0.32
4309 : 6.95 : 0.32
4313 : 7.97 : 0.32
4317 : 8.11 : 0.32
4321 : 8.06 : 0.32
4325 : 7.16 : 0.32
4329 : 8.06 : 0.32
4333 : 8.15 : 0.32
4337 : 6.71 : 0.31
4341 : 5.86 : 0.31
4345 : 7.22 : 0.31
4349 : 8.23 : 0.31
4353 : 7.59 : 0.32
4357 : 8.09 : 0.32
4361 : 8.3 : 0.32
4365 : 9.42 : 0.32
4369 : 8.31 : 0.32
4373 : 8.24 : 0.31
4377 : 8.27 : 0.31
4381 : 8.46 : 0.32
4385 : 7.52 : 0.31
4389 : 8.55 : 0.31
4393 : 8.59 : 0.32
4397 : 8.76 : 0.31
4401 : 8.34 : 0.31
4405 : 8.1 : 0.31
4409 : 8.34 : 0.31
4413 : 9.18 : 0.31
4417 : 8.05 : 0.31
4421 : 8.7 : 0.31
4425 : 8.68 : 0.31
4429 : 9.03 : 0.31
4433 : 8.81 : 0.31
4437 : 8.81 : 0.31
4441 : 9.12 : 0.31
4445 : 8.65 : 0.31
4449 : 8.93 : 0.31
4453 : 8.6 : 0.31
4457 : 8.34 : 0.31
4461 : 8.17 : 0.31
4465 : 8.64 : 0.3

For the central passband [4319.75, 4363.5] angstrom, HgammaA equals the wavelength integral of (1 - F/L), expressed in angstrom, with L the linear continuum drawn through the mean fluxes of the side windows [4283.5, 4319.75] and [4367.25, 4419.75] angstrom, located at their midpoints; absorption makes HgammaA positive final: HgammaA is 2.5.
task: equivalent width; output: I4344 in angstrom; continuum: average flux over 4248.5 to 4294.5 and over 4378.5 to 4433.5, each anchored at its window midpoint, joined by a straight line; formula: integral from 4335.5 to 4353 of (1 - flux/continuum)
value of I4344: 2.7 angstrom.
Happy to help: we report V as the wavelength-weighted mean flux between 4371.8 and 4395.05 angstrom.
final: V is 8.27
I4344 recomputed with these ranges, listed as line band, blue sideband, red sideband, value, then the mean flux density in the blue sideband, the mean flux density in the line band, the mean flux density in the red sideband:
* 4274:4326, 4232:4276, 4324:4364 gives 0.50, 8.3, 7.86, 7.59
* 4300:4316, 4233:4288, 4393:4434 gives 1.79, 8.3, 7.45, 8.59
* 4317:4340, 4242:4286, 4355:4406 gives 2.13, 8.35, 7.59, 8.39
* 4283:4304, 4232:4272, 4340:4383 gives 0.70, 8.33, 7.95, 8.05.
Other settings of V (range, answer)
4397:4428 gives 8.52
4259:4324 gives 7.96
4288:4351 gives 7.58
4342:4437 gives 8.36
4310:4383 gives 7.89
